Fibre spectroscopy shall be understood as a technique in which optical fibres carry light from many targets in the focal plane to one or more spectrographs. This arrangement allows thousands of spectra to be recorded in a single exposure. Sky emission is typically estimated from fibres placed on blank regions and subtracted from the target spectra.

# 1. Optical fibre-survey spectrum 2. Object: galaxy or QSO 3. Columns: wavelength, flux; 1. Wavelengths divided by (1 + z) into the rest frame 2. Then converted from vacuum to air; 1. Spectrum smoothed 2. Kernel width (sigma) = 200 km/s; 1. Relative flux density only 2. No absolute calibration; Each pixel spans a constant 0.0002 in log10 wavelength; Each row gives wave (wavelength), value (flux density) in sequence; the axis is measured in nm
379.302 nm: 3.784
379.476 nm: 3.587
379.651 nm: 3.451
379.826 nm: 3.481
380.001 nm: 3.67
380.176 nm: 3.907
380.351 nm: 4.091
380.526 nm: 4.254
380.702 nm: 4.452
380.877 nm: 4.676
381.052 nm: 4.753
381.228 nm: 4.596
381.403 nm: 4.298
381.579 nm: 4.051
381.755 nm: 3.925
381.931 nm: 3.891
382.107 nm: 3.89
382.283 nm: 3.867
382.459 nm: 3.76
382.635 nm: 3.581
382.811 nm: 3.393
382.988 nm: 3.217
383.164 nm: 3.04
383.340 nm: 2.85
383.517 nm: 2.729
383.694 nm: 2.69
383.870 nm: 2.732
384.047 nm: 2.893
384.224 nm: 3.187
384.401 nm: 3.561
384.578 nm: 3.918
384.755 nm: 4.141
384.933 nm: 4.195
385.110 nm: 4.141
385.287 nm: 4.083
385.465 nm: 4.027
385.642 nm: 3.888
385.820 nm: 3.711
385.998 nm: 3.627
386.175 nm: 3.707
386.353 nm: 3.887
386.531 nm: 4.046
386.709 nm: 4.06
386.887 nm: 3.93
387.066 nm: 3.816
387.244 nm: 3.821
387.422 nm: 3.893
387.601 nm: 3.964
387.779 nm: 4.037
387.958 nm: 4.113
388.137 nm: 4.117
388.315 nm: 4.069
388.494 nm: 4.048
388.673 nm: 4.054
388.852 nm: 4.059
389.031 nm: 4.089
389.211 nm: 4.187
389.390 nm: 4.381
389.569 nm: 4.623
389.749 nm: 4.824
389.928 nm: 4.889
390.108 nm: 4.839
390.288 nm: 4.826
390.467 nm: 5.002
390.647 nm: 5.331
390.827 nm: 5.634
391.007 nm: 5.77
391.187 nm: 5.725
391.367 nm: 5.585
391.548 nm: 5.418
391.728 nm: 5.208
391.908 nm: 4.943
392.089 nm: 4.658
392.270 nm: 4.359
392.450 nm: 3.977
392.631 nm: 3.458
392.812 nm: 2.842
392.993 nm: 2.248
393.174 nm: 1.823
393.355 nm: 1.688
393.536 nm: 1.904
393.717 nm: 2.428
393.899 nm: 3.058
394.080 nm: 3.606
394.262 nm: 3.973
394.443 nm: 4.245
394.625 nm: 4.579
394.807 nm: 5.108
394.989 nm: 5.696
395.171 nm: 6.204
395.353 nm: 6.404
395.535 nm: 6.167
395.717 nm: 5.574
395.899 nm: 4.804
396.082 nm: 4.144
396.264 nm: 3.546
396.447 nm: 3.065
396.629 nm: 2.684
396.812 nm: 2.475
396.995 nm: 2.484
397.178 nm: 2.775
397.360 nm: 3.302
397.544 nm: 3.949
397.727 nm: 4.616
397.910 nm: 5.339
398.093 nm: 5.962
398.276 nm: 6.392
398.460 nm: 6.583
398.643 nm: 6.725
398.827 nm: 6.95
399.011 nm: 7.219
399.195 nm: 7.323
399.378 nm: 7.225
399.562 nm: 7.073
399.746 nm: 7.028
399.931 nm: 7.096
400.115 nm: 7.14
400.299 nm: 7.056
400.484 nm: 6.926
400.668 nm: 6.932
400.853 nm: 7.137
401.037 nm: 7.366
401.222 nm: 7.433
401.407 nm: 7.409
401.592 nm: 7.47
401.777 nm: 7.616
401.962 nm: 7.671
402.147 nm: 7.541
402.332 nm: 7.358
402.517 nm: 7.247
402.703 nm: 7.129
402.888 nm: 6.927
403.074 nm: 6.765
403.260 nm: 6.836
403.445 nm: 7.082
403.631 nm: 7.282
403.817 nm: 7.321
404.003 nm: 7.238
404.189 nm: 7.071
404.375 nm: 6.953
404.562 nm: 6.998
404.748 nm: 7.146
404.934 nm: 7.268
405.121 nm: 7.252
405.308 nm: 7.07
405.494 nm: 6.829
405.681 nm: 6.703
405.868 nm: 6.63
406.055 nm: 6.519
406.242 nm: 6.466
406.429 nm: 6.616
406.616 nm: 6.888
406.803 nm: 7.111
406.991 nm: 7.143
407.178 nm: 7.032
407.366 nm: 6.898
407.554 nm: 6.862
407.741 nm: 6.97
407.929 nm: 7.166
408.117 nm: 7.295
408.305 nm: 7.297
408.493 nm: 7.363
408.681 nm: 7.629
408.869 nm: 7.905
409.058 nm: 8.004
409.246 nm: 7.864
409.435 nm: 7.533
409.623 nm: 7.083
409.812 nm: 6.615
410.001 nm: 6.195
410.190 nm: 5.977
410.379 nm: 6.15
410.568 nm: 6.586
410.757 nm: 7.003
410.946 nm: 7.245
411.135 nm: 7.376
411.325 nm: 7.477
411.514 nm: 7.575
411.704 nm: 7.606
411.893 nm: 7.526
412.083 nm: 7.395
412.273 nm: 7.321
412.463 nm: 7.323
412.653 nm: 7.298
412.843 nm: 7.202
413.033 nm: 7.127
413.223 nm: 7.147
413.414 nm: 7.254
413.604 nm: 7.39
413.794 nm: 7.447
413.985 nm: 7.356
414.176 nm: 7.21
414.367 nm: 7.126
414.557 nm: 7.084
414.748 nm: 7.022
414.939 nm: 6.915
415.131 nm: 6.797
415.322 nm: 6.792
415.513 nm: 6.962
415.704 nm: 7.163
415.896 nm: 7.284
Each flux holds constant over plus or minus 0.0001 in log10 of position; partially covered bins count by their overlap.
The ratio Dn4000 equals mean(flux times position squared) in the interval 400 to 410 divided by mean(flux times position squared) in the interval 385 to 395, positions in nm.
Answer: 1.87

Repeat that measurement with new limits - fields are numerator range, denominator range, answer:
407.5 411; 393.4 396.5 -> 1.75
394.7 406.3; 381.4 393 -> 1.65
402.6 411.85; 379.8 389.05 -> 2.07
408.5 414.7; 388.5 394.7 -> 1.91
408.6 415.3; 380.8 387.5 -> 2.21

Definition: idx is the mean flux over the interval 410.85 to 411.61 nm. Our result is 7.42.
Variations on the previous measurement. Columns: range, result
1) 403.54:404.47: 7.17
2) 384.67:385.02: 4.16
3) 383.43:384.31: 2.85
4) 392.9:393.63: 1.92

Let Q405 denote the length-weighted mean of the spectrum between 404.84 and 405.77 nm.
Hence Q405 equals 7.03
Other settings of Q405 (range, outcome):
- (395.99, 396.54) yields 3.58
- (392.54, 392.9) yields 3.15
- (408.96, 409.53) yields 7.8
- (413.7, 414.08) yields 7.39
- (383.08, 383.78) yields 2.83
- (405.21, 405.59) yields 6.95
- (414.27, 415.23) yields 6.99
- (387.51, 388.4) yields 4.06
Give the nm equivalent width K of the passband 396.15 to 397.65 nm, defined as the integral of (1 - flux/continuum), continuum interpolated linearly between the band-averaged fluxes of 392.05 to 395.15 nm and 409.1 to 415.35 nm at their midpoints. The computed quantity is 0.40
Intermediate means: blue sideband 3.55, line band 3.07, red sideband 7.13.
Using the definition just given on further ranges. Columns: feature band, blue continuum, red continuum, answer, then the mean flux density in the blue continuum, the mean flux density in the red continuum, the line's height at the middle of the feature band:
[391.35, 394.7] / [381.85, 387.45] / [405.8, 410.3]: 0.82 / 3.63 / 7.04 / 4.85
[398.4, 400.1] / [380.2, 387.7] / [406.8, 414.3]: -0.38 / 3.79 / 7.2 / 5.75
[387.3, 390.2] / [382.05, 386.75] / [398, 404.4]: 0.15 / 3.58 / 7.1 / 4.49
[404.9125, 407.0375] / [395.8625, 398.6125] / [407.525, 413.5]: -0.24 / 4.19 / 7.2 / 6.17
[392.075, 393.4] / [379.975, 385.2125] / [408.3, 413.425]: 0.50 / 3.75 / 7.21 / 4.99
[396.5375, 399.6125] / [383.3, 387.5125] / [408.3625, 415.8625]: 0.08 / 3.66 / 7.18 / 5.33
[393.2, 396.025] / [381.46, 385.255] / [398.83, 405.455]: 0.71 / 3.52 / 7.18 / 5.72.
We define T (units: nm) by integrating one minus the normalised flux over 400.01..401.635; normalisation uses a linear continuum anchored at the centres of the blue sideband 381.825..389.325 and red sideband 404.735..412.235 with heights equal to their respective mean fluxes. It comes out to -0.34 nm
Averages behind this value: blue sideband 3.74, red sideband 7.08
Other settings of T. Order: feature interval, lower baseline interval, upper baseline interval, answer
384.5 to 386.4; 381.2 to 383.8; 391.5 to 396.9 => -0.14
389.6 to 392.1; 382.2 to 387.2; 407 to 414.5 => -0.42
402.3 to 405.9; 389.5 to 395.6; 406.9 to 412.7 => -0.45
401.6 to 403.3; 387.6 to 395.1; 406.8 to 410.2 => -0.31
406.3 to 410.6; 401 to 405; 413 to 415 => 0.10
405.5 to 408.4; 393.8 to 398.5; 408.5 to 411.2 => -0.16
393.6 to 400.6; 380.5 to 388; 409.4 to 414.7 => 0.25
